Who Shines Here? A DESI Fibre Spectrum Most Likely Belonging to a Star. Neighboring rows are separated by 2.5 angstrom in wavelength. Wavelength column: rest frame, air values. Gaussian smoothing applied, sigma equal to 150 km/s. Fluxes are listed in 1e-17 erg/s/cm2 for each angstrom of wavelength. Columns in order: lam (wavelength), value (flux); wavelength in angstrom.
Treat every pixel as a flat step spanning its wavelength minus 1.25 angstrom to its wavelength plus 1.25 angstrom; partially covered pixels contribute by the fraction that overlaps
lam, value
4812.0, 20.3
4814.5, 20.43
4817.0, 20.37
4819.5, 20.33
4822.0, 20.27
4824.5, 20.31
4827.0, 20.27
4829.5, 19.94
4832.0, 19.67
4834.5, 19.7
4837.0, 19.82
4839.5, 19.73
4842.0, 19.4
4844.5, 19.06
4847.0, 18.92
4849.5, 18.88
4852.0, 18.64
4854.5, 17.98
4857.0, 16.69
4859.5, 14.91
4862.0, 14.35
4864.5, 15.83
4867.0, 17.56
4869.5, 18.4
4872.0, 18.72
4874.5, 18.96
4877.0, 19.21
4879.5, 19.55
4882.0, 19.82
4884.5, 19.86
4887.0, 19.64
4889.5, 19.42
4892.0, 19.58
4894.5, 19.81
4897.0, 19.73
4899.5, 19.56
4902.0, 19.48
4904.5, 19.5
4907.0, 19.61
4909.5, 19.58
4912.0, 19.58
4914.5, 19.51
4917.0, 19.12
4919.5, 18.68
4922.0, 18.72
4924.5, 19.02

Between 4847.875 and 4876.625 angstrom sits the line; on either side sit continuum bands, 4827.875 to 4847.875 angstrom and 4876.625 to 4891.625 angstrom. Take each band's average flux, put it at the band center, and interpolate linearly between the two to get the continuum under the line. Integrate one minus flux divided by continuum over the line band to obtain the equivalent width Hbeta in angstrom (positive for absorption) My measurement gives 3.2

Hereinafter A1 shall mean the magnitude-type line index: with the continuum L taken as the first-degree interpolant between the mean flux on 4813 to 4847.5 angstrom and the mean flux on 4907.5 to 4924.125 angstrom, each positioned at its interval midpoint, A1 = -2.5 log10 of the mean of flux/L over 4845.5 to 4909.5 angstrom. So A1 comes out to 0.051 mag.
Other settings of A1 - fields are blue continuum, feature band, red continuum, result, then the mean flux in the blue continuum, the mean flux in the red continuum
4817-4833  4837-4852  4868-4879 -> 0.02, 20.2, 18.8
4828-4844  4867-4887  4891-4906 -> 0.03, 19.7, 19.6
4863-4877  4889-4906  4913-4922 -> -0.06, 17.9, 19.1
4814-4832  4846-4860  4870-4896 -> 0.12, 20.2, 19.4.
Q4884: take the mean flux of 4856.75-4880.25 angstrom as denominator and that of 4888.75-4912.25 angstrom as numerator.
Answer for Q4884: 1.13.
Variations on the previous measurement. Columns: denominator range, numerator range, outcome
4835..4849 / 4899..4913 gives 1.01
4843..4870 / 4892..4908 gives 1.13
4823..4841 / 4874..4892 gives 0.98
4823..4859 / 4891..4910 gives 1.02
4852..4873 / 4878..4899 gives 1.16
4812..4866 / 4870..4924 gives 1.03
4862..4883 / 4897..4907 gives 1.07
